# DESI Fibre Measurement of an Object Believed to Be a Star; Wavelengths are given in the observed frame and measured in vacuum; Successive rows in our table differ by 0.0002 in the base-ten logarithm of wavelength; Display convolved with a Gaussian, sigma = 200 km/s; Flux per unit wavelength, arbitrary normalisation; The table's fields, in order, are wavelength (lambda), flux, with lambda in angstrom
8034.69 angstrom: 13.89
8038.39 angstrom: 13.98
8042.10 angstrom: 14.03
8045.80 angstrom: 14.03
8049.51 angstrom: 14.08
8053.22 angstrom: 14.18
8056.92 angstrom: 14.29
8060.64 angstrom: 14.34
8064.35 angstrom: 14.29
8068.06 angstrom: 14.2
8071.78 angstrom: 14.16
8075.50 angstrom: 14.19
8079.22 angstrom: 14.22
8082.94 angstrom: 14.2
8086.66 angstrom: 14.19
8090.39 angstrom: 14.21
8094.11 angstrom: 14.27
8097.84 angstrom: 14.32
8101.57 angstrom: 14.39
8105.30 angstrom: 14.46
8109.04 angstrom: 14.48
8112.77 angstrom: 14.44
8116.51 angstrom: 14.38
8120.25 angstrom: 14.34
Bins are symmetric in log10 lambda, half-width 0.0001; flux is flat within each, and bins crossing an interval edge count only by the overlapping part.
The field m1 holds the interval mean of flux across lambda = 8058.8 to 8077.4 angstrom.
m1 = 14.2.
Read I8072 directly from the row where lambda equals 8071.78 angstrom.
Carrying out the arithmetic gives 14.16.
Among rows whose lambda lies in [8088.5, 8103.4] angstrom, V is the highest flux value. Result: 14.39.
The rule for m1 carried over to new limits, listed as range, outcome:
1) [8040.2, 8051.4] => 14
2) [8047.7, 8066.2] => 14.2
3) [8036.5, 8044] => 14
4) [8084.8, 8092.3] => 14.2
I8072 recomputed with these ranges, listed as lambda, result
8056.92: 14.29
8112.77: 14.44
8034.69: 13.89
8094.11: 14.27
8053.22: 14.18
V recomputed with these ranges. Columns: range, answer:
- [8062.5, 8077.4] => 14.29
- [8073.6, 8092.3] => 14.22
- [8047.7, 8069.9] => 14.34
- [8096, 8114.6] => 14.48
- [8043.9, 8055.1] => 14.18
